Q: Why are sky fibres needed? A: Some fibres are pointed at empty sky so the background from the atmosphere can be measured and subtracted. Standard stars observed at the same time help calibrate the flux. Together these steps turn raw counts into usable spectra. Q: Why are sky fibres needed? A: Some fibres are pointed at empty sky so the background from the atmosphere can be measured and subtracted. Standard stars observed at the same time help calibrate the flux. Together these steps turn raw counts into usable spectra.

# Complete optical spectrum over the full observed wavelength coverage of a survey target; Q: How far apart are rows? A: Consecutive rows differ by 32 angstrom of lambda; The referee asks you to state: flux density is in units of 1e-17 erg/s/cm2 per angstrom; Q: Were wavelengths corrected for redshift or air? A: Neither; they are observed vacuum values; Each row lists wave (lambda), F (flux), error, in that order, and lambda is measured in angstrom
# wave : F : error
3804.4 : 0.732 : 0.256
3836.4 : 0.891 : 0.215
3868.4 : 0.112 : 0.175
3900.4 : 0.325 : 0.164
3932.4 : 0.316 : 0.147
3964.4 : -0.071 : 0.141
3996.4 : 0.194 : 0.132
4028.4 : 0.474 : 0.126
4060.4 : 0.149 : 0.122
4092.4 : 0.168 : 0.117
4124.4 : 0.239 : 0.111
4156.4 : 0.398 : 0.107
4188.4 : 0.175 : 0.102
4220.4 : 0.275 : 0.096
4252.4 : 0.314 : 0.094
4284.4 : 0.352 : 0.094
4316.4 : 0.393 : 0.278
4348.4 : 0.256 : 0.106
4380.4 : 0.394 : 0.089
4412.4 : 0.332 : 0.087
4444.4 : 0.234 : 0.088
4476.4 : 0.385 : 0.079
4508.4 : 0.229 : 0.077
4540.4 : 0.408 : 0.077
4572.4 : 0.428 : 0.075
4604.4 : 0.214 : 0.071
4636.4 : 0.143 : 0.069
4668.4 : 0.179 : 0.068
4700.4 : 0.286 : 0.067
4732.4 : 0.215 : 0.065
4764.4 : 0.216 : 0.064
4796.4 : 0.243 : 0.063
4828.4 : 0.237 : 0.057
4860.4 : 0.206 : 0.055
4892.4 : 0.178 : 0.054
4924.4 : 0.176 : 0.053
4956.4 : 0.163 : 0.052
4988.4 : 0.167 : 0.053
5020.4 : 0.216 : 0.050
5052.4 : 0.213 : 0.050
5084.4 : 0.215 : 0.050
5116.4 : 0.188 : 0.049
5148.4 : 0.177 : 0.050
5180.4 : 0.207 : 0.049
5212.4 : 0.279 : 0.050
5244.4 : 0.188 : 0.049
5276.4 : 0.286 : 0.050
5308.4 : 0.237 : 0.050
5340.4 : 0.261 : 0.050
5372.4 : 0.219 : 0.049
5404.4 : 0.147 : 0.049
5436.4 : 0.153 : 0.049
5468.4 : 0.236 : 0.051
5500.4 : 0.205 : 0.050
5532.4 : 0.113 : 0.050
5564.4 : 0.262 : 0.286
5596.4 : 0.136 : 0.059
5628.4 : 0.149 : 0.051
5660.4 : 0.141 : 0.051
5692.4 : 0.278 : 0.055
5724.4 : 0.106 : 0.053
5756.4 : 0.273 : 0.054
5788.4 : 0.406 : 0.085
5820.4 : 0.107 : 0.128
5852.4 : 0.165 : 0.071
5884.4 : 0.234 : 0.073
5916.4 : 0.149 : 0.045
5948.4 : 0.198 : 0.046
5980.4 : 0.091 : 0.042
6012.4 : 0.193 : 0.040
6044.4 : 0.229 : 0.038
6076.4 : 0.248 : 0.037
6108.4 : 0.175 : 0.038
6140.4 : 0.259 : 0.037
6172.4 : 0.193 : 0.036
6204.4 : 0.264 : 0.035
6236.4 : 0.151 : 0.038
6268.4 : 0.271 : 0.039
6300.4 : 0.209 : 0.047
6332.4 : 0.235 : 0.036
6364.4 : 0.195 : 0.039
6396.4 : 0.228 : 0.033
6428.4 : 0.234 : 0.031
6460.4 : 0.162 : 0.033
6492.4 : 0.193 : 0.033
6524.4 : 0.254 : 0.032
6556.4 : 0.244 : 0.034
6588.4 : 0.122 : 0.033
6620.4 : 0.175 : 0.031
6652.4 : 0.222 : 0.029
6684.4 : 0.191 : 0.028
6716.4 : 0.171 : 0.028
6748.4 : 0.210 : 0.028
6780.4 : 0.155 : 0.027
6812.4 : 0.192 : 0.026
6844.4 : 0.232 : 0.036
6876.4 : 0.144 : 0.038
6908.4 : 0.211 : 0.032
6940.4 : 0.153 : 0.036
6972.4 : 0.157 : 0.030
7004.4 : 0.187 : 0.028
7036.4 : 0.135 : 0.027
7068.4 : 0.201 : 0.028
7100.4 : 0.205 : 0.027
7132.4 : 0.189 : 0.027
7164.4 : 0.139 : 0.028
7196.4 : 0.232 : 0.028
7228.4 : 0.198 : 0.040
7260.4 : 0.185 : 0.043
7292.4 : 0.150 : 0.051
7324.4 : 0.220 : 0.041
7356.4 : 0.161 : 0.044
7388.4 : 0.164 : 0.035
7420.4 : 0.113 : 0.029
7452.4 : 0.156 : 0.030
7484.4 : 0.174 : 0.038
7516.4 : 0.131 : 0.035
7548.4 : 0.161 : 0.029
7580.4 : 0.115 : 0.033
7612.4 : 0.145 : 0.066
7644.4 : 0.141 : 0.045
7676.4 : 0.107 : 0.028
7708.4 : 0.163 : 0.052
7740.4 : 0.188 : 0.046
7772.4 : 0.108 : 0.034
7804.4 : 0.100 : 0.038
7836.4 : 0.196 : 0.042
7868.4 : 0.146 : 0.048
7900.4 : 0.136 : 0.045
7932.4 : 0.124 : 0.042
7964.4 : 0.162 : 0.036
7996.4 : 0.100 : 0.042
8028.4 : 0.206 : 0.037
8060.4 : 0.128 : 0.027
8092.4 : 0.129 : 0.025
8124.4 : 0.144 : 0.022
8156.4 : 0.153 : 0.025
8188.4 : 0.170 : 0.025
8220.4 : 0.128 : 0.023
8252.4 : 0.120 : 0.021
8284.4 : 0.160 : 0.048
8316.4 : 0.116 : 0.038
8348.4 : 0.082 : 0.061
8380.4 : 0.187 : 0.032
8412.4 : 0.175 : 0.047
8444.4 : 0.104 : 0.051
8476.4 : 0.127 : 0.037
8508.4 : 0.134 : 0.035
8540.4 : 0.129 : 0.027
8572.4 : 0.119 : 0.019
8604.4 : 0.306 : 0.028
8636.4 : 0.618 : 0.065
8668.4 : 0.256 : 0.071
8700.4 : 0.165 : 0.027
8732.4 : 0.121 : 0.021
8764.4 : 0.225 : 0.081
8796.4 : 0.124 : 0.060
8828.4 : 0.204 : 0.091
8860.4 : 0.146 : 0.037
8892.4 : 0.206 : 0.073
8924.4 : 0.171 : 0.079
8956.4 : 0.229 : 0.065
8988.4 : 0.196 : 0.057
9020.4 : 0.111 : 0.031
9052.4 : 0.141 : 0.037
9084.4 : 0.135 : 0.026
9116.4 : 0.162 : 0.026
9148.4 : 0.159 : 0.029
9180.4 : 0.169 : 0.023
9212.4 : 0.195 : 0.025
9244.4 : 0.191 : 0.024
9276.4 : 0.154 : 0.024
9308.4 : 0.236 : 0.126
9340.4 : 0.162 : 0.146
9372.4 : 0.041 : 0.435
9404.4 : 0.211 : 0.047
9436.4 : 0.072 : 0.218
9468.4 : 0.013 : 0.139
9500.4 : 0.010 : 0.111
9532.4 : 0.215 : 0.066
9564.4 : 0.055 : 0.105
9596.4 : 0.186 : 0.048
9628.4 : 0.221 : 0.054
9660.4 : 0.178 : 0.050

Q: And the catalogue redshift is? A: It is 1.313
